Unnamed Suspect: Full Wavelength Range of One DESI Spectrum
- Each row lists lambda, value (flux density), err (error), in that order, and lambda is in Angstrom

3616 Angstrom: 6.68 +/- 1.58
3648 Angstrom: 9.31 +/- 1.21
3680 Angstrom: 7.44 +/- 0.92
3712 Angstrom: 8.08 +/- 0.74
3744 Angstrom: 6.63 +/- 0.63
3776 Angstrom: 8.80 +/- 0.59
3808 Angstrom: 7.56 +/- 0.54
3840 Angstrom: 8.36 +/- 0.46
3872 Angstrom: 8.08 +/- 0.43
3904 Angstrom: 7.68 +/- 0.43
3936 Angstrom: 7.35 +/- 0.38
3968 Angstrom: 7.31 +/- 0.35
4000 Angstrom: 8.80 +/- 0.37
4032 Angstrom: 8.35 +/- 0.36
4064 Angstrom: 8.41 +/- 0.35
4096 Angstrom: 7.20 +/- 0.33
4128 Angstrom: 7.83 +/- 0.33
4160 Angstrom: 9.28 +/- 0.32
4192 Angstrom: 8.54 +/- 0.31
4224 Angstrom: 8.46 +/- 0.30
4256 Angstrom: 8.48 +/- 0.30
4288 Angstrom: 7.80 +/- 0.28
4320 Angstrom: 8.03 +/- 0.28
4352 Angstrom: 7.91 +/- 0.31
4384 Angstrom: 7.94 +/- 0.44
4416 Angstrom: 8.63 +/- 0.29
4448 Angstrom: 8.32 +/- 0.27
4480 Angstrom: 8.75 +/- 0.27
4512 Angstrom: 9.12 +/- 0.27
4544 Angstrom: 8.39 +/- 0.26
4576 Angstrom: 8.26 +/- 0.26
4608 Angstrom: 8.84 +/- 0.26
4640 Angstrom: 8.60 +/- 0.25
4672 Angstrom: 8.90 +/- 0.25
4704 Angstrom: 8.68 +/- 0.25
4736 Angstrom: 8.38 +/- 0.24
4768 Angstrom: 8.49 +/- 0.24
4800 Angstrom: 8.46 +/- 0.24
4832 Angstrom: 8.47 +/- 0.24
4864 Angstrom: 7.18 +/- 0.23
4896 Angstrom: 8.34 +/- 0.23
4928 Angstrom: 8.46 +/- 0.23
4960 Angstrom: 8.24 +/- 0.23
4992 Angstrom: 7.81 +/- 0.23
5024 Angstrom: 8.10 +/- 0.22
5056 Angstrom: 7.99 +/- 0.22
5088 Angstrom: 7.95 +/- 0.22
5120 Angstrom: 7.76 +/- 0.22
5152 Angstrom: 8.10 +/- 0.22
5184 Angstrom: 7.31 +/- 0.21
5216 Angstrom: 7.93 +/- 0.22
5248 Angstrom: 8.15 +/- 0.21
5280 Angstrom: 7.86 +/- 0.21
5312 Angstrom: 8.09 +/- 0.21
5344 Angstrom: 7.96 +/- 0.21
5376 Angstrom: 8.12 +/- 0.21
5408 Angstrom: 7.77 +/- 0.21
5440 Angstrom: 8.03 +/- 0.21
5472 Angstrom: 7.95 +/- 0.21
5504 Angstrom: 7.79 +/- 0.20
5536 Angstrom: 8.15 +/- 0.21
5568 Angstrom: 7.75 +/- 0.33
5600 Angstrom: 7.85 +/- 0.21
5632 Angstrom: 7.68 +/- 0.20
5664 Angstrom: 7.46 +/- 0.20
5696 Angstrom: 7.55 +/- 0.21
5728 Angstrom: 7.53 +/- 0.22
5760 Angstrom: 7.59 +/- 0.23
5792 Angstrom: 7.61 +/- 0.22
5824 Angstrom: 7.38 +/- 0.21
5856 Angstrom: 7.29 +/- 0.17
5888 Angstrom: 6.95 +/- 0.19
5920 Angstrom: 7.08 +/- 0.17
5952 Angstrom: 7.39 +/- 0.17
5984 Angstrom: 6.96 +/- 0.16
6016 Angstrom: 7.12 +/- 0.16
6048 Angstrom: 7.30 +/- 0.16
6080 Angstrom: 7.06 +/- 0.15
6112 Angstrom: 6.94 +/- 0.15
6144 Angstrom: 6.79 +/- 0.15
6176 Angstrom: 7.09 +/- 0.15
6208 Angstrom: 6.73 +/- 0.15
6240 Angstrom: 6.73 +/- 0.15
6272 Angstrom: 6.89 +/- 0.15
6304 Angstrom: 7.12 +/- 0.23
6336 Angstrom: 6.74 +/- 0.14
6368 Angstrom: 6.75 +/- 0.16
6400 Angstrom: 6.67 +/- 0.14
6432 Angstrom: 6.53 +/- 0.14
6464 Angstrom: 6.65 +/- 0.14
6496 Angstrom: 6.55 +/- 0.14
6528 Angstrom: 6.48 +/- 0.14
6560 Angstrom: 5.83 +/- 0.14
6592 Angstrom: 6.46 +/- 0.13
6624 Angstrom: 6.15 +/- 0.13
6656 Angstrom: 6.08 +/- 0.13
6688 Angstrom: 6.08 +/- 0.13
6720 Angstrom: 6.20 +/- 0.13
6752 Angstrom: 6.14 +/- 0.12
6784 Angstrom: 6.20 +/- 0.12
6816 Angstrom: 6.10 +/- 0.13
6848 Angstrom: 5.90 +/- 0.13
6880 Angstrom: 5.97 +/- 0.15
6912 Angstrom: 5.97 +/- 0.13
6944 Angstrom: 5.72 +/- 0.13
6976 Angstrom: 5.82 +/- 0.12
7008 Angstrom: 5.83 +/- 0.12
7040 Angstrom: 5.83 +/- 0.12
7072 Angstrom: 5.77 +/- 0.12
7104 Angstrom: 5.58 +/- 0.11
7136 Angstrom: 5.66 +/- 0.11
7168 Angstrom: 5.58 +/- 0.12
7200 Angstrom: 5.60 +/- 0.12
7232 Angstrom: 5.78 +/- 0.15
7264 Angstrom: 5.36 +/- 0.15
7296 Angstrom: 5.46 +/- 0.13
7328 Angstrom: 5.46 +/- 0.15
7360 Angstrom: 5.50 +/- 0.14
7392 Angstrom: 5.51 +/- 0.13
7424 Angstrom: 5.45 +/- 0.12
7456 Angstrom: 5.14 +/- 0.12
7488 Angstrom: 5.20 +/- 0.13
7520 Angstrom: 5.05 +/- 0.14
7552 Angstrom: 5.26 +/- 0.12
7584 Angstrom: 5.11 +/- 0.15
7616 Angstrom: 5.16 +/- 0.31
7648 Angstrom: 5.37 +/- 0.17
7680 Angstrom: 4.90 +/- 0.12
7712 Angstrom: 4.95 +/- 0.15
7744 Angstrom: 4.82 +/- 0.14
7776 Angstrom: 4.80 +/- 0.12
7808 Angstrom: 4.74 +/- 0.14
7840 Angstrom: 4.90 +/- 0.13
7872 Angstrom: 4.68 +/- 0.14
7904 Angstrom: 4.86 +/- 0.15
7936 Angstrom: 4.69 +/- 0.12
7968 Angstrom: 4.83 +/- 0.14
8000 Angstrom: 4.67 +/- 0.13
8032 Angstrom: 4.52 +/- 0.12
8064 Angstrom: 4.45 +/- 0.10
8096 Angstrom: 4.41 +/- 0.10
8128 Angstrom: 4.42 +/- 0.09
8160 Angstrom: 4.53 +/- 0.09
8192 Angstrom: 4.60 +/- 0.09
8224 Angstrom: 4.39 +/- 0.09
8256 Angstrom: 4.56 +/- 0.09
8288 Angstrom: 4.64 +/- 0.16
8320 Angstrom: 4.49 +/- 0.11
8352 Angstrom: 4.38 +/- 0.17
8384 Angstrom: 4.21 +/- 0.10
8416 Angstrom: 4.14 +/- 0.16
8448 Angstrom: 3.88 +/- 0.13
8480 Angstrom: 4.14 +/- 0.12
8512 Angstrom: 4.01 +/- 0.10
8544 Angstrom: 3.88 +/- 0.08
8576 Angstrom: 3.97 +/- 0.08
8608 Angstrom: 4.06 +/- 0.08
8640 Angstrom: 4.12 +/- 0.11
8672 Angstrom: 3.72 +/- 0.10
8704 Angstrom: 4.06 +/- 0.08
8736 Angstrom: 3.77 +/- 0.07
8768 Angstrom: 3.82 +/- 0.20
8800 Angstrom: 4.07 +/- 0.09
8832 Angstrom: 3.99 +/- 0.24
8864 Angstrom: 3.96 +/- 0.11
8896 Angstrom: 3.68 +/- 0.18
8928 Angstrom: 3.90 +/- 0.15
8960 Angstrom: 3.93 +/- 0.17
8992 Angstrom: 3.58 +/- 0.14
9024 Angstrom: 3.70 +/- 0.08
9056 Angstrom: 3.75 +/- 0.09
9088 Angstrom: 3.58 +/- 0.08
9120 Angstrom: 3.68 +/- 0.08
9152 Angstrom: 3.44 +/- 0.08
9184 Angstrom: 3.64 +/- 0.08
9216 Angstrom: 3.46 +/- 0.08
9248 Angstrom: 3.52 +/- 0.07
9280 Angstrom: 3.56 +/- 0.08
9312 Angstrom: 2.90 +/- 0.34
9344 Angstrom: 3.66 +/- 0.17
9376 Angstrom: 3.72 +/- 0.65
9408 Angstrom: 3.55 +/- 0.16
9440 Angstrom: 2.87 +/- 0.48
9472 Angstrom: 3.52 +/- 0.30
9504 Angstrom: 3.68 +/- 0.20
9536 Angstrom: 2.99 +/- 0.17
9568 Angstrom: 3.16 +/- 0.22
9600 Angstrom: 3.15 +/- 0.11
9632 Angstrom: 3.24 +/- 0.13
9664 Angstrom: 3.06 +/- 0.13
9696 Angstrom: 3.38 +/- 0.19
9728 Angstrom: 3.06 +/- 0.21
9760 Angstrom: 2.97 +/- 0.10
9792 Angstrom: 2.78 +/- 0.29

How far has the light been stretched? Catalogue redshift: 0.00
